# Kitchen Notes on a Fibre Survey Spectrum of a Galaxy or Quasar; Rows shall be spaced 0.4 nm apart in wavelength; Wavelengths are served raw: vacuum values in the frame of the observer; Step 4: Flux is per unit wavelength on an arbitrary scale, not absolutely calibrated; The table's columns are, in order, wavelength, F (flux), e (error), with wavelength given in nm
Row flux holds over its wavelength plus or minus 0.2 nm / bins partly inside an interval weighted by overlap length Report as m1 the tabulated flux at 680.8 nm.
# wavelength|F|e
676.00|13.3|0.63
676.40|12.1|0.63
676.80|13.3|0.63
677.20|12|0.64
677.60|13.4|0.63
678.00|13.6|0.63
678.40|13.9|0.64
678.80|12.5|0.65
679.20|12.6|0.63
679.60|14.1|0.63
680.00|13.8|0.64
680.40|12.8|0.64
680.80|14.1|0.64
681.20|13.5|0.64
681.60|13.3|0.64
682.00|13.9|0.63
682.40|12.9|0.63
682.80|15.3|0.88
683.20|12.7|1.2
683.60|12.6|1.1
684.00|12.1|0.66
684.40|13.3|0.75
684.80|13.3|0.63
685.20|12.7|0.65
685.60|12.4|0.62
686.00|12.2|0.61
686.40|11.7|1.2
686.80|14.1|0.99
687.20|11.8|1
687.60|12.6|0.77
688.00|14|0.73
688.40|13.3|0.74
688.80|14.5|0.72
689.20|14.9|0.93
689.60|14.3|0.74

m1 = 14.1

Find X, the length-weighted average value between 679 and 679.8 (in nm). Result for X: 13.3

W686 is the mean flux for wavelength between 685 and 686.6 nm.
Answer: 12.3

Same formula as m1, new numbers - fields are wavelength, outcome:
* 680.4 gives 12.8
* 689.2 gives 14.9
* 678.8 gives 12.5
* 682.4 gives 12.9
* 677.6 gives 13.4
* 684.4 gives 13.3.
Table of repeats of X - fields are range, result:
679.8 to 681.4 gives 13.6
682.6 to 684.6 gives 13.2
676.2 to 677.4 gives 12.5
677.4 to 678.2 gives 13.5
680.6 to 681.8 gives 13.6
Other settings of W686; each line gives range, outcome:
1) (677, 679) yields 13.1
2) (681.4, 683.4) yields 13.6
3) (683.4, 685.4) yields 12.8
